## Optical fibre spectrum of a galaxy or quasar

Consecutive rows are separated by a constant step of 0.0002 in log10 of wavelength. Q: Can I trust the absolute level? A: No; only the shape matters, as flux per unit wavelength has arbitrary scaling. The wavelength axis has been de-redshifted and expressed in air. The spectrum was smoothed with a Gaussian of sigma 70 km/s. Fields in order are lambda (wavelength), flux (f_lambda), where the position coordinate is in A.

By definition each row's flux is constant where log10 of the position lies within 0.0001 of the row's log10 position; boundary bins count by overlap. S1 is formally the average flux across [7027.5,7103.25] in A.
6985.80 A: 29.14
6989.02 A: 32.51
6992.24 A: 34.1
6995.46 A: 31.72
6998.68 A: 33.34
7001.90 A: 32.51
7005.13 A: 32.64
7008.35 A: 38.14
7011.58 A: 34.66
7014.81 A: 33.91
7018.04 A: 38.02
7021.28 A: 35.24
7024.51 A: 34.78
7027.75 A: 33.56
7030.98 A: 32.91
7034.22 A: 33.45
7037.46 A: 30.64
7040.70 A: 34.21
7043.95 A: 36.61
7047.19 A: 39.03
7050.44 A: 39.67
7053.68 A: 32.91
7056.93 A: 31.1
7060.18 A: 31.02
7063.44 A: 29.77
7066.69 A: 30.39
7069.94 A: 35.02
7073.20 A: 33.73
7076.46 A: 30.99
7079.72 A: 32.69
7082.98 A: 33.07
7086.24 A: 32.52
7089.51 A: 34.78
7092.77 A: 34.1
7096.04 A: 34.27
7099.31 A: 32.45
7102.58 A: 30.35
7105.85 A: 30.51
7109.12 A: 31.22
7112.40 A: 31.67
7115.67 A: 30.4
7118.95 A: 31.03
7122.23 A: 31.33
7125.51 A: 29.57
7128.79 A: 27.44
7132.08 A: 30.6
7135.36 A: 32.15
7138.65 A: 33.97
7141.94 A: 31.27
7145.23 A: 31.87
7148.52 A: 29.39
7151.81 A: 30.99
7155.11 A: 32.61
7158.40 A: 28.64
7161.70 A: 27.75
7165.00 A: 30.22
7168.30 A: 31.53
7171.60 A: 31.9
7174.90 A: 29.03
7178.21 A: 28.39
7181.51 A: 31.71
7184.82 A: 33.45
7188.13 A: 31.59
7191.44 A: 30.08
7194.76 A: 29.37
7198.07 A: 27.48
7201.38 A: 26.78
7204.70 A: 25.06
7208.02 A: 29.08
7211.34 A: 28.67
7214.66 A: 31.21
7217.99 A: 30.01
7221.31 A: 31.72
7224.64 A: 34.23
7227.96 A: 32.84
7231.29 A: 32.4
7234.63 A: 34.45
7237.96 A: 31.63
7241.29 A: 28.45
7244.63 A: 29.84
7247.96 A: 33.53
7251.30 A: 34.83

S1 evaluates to 33.3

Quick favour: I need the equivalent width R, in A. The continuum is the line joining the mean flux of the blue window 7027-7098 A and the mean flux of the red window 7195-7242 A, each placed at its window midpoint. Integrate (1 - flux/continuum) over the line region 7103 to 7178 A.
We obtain 2.9 A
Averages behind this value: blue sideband 33.5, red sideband 30.3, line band 30.6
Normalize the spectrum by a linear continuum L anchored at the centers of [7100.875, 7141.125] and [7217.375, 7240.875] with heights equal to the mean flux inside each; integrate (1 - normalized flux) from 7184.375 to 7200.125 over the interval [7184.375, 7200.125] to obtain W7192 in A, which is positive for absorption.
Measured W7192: 0.9 A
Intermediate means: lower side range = 30.9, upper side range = 32.4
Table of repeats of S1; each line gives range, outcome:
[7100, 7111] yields 30.9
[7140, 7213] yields 29.9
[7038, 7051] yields 36.6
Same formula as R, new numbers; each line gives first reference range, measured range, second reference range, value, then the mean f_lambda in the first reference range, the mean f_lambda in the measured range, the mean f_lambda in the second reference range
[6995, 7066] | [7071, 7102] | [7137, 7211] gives -0.6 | 34.1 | 33.1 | 30.1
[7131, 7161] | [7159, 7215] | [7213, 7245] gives 3.4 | 31.2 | 29.5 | 31.7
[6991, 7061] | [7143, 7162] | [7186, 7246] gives 0.7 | 34.3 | 30.4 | 30.3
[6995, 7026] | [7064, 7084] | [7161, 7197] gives 0.3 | 34.6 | 32.5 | 30.5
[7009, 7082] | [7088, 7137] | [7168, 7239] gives 1.6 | 33.9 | 31.5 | 30.5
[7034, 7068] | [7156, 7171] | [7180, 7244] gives 0.8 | 33.6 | 29.9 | 30.5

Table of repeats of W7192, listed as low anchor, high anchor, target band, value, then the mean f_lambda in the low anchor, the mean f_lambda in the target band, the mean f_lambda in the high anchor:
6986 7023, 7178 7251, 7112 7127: 0.7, 34.1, 30.7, 30.7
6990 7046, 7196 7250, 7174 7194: 0.3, 34.2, 30.7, 30.5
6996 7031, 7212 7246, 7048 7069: 0.7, 34.5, 32.8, 31.6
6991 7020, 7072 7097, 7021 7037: 0.2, 34.4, 33.7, 33.2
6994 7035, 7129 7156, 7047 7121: 0.2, 34.3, 32.6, 31.3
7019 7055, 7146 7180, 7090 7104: -0.2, 34.9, 33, 30.1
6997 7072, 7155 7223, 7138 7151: -0.2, 34.1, 31.4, 29.8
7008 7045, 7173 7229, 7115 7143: 0.9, 34.5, 30.9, 30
